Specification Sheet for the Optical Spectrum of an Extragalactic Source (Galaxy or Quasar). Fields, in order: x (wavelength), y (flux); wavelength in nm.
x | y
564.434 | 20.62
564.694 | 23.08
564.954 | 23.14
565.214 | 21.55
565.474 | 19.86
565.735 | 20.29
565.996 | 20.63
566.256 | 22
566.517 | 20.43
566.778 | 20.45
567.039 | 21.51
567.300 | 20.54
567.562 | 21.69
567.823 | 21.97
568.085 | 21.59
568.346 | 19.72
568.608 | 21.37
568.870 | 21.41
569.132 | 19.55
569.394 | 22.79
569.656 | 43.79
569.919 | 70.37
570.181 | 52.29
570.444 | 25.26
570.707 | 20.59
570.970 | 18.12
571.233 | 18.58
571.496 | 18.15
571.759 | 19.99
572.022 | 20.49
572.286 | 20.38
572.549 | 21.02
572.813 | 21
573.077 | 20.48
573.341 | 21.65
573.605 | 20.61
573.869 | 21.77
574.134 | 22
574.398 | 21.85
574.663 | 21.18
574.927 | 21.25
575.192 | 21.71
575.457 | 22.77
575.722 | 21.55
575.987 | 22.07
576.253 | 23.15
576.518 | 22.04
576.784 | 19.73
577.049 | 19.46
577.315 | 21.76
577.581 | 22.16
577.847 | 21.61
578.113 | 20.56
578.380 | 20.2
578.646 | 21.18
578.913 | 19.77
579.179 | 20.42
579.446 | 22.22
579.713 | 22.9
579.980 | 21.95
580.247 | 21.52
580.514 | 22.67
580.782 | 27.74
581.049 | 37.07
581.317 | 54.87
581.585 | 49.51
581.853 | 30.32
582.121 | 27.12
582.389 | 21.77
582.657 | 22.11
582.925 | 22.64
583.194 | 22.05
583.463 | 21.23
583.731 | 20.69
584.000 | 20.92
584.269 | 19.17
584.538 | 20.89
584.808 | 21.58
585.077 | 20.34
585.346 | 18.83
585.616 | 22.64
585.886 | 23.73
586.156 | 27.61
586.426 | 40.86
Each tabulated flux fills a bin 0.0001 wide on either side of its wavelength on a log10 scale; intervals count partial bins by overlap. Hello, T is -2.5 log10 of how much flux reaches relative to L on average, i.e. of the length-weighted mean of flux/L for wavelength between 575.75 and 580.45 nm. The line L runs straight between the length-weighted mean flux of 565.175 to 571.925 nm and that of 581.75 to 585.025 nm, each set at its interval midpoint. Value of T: 0.09 mag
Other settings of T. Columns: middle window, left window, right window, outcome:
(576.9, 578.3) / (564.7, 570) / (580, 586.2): 0.20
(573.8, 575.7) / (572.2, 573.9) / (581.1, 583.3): 0.06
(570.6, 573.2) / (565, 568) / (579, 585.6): 0.14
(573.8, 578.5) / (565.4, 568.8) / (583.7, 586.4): 0.01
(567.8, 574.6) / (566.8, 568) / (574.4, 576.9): -0.16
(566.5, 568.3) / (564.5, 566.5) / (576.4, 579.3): 0.01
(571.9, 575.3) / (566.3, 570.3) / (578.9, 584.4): 0.27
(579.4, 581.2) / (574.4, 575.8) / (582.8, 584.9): -0.20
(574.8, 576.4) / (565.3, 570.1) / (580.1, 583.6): 0.24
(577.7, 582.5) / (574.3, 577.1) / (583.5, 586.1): -0.25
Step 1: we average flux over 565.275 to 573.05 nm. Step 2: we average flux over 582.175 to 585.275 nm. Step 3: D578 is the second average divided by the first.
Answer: 0.88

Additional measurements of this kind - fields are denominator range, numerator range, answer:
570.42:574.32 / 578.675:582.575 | 1.38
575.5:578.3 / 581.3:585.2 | 1.19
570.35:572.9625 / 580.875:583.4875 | 1.54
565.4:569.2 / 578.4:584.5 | 1.23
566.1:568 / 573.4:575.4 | 1.01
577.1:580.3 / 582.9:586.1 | 1.00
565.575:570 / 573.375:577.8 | 0.87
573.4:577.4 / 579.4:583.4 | 1.32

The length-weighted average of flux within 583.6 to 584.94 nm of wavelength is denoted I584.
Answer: 20.6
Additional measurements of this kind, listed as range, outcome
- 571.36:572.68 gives 20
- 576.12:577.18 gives 21.1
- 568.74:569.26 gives 20.5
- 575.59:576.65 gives 22.2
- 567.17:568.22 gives 21.4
